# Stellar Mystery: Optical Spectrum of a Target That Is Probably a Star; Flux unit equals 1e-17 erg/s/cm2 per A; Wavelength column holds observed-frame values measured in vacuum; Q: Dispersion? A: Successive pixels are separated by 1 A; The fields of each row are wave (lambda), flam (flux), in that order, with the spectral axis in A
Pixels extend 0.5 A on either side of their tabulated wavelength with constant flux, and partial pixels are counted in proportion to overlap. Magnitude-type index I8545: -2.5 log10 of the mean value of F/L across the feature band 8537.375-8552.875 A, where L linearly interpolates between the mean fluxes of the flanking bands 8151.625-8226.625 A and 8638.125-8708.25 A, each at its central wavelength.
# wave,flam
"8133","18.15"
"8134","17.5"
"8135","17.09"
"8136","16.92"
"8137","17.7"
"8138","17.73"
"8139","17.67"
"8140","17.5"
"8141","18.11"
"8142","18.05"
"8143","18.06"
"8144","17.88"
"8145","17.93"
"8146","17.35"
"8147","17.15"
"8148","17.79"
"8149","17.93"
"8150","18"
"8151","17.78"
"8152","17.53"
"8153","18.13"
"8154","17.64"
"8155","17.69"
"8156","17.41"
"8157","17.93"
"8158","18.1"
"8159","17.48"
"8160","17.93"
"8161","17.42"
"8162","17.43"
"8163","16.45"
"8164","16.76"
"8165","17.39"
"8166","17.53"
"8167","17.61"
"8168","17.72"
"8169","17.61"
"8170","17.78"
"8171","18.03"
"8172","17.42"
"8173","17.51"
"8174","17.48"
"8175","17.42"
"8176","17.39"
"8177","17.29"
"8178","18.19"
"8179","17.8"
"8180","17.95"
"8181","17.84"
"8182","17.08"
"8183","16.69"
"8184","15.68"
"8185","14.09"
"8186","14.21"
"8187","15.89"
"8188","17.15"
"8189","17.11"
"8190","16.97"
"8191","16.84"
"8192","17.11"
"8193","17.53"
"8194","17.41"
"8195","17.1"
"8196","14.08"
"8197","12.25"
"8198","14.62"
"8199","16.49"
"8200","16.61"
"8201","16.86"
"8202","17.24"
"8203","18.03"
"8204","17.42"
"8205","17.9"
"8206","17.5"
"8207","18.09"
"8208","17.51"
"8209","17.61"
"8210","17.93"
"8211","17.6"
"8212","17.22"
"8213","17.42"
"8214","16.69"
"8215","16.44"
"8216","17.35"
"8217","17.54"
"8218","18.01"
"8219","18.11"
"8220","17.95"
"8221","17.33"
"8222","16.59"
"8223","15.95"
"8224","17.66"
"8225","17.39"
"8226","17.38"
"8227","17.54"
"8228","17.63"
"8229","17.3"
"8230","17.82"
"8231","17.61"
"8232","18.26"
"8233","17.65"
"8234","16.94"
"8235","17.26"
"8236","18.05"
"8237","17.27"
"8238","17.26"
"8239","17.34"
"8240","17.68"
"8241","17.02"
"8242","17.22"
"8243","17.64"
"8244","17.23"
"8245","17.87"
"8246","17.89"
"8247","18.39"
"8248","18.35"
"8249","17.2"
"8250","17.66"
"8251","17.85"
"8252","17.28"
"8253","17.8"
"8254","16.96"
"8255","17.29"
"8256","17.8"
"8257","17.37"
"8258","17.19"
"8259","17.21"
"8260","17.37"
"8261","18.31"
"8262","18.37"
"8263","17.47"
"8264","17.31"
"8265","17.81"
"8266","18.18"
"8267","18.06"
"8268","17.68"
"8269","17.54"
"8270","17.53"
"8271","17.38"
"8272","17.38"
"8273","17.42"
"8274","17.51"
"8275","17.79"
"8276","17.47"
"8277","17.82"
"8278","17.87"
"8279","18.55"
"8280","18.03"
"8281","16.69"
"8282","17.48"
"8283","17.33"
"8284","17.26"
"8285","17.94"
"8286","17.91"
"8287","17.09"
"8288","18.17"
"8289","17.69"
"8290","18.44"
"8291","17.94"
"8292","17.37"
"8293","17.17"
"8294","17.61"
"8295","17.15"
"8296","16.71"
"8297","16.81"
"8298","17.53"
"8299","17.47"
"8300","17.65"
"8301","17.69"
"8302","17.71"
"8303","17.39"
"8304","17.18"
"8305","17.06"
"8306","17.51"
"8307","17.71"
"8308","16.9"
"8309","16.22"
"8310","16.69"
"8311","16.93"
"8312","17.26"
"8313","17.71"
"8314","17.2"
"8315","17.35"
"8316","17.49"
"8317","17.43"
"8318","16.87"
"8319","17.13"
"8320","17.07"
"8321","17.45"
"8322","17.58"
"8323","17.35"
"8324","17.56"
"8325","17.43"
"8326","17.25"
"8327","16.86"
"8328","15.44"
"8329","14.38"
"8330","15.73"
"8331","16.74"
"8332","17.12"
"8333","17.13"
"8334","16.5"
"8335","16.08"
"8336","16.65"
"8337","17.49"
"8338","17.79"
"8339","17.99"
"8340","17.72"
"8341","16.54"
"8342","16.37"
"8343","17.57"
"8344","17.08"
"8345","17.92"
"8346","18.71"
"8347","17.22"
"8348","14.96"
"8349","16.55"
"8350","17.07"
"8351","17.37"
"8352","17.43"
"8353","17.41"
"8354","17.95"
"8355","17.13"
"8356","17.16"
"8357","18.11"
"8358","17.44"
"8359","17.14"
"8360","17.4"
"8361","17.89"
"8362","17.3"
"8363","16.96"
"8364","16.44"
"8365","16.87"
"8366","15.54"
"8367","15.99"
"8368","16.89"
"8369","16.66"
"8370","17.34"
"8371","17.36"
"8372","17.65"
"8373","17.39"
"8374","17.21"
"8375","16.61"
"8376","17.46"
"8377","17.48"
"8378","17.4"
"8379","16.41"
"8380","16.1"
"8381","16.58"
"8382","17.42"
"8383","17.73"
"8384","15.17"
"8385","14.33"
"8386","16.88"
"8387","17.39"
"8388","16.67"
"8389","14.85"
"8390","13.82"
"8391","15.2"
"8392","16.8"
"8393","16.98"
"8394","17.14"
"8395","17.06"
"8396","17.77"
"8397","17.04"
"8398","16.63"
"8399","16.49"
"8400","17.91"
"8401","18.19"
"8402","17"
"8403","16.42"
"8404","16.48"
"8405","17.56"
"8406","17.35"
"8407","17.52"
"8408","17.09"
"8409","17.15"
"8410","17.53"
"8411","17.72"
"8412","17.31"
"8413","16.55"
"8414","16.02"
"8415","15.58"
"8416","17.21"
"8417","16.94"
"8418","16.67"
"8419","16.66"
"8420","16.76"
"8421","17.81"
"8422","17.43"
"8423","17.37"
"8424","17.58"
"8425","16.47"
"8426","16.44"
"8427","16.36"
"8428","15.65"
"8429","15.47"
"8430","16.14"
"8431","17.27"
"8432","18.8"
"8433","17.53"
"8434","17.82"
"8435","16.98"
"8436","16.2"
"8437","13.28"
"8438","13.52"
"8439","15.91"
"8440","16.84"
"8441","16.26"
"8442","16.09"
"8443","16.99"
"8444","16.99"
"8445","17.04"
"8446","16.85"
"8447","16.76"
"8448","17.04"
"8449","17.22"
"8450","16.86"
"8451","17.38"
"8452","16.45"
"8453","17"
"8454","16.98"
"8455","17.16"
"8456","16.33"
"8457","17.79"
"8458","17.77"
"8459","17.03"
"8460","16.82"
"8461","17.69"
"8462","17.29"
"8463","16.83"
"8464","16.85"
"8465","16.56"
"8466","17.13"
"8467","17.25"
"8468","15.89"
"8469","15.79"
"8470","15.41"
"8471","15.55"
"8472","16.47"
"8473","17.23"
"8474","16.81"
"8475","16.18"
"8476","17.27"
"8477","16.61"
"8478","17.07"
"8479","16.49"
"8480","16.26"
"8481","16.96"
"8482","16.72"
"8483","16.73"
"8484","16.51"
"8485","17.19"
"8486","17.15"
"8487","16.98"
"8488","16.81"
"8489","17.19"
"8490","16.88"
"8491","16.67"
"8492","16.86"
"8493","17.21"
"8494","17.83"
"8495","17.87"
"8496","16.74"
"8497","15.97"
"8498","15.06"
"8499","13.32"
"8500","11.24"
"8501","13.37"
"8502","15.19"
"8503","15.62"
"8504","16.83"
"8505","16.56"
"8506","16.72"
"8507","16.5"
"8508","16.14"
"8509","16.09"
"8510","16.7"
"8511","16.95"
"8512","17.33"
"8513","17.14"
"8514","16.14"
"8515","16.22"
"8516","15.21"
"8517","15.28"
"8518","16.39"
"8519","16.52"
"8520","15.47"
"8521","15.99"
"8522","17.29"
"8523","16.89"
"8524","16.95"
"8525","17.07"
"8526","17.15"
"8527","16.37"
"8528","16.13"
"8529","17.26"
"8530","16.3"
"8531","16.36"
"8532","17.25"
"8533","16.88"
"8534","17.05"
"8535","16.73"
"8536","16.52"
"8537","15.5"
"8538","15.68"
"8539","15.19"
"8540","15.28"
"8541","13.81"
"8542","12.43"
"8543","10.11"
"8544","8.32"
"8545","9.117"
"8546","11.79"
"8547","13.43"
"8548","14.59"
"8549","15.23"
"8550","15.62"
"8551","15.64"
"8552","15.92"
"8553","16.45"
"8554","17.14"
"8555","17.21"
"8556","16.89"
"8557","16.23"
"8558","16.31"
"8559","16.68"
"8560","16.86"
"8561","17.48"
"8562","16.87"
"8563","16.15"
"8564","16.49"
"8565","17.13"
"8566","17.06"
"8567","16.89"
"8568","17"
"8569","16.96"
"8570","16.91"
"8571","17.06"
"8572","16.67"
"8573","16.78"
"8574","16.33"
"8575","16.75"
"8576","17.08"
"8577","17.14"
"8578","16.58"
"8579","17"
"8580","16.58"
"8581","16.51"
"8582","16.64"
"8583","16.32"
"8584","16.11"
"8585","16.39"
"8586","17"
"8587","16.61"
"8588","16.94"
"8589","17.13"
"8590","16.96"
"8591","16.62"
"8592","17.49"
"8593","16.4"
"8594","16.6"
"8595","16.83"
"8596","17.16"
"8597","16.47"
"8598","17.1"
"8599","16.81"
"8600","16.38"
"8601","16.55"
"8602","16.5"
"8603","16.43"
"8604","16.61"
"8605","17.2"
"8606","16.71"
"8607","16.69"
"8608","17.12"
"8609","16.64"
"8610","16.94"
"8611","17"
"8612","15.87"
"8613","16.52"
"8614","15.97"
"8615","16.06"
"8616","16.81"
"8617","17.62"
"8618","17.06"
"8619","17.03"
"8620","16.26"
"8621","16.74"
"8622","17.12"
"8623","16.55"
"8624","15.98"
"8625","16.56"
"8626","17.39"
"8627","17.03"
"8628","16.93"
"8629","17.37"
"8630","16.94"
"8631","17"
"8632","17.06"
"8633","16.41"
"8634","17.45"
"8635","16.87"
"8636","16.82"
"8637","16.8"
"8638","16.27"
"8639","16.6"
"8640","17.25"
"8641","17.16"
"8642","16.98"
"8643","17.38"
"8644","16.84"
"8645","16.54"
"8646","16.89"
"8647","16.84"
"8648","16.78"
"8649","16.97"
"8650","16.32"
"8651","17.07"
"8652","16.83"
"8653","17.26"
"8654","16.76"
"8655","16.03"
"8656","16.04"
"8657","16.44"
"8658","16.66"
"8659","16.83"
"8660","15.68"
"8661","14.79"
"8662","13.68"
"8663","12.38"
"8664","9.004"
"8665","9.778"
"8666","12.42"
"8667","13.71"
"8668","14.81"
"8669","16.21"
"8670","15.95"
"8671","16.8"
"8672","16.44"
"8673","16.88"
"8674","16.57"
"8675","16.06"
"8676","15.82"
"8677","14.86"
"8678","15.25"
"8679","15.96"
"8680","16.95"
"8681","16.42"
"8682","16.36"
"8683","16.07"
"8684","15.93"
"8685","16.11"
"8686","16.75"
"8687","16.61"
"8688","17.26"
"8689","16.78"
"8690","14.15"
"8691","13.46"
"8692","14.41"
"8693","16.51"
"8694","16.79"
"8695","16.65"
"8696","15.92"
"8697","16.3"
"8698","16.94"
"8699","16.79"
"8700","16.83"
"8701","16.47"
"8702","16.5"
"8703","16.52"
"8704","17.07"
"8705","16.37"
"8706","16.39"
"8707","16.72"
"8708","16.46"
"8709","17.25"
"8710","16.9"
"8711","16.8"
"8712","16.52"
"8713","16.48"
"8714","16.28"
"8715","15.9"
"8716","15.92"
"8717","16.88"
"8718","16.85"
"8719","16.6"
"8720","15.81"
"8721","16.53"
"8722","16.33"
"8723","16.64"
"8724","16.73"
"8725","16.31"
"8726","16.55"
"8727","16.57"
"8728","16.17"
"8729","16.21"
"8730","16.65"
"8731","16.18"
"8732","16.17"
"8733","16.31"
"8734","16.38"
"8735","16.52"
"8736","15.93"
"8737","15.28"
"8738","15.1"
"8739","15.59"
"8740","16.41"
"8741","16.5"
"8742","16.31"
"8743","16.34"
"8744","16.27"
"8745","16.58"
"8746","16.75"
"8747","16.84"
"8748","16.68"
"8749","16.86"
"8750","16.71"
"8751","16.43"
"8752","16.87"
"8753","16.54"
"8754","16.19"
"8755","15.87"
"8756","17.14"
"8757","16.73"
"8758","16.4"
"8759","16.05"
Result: 0.198 mag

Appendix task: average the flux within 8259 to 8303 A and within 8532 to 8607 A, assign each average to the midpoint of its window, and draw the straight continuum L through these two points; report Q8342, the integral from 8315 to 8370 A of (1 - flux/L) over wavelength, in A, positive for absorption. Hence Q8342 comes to 0.82 A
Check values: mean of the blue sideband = 17.6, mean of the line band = 17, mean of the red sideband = 16.1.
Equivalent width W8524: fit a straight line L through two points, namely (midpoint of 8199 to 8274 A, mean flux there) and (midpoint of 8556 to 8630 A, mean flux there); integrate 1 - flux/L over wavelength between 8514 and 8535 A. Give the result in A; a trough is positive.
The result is 0.5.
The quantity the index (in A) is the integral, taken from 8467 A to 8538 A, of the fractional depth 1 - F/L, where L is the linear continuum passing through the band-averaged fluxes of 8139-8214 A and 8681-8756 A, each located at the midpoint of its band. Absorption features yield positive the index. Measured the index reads 1.3 A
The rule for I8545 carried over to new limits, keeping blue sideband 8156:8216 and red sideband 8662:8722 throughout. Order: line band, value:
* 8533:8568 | 0.06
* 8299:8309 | -0.04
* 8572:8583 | -0.04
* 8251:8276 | -0.05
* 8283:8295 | -0.05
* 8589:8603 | -0.05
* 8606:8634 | -0.05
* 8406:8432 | -0.02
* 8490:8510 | 0.03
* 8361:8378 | -0.02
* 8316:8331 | -0.01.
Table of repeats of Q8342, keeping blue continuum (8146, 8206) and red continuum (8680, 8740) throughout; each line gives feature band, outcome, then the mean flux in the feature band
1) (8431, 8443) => 0.3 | 16.4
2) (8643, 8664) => 0.5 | 16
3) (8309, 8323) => -0.3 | 17.2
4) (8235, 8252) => -0.6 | 17.6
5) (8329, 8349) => -0.1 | 16.9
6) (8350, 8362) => -0.4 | 17.5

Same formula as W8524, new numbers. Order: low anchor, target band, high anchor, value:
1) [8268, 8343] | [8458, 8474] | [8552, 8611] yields 0.3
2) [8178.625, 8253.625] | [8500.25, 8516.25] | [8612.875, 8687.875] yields 0.4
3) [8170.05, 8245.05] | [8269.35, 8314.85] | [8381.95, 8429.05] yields -1.3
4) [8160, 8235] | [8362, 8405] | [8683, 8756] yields 0.3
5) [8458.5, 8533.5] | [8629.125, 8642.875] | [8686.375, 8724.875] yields -0.4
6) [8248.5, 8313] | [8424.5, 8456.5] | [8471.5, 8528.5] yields 0.2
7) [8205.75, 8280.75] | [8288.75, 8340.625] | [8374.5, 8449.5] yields 0.1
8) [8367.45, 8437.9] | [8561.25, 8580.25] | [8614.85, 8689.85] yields -0.5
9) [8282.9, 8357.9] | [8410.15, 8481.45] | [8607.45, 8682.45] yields 0.4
